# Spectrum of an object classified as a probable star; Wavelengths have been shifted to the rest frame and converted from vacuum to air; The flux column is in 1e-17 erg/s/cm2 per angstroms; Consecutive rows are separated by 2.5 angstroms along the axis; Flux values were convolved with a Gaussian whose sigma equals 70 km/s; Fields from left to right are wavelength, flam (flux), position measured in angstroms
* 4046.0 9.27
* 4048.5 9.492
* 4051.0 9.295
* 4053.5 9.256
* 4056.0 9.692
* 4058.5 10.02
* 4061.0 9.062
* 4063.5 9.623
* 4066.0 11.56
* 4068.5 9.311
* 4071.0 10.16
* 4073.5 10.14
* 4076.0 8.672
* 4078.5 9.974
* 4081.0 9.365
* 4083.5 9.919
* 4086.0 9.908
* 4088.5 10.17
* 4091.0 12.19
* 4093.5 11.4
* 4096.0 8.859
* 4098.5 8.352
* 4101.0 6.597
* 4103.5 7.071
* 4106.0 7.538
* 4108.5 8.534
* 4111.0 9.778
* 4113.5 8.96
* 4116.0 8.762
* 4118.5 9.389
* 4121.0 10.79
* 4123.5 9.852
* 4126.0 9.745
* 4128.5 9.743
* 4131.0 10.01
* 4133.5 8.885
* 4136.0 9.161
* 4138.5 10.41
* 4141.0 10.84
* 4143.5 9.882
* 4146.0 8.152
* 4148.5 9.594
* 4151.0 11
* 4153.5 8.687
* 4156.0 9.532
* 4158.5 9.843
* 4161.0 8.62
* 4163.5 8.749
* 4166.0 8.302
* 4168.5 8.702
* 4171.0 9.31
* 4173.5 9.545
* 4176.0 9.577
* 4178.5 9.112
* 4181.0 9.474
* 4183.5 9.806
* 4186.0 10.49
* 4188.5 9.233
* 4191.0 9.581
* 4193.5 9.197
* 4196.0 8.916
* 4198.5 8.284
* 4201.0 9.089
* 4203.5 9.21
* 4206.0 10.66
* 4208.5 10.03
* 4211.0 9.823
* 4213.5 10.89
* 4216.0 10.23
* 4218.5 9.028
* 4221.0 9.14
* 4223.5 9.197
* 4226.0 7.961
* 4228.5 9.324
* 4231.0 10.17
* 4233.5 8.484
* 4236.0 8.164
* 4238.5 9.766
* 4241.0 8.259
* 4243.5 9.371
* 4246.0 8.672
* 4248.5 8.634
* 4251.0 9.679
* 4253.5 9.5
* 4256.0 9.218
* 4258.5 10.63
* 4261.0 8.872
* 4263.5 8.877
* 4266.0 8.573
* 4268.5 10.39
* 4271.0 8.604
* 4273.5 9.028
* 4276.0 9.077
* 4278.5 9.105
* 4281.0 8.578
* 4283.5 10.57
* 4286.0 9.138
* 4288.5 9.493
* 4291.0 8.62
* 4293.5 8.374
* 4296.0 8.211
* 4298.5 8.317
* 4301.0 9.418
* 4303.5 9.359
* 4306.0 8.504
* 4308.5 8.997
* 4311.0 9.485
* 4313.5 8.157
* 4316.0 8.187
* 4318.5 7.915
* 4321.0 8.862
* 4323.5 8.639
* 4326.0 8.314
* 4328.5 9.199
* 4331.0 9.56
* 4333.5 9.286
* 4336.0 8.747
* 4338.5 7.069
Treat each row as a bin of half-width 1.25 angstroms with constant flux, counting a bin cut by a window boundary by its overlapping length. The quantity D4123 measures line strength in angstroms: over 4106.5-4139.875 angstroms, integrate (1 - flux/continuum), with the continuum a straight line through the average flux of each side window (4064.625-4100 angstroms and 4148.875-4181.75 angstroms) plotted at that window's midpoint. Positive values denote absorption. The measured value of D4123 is 0.4 angstroms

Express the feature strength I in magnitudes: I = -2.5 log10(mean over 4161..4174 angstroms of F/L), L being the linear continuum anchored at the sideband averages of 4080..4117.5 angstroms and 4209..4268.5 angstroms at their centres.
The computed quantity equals 0.04 mag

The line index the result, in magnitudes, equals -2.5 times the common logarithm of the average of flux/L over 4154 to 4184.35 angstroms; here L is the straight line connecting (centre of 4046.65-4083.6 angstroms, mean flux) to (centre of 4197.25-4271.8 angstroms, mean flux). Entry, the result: 0.03 mag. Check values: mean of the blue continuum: 9.69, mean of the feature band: 9.19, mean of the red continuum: 9.3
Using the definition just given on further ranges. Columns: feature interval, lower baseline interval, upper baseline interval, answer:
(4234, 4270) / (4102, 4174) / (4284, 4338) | -0.02 mag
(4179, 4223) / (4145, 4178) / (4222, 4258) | -0.05 mag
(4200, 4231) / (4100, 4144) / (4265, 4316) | -0.06 mag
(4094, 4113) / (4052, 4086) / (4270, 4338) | 0.16 mag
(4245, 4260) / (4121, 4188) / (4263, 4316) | -0.03 mag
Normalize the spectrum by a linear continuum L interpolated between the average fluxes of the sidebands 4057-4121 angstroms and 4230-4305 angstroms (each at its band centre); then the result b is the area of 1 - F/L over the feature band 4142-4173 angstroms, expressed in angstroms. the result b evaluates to 0.30 angstroms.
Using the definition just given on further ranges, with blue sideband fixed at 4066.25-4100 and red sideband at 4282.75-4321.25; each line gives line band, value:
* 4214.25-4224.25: -0.3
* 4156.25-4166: 0.5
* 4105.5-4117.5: 1.2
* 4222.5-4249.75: 0.7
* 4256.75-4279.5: -0.6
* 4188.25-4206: 0.3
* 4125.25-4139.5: 0.0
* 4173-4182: 0.0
